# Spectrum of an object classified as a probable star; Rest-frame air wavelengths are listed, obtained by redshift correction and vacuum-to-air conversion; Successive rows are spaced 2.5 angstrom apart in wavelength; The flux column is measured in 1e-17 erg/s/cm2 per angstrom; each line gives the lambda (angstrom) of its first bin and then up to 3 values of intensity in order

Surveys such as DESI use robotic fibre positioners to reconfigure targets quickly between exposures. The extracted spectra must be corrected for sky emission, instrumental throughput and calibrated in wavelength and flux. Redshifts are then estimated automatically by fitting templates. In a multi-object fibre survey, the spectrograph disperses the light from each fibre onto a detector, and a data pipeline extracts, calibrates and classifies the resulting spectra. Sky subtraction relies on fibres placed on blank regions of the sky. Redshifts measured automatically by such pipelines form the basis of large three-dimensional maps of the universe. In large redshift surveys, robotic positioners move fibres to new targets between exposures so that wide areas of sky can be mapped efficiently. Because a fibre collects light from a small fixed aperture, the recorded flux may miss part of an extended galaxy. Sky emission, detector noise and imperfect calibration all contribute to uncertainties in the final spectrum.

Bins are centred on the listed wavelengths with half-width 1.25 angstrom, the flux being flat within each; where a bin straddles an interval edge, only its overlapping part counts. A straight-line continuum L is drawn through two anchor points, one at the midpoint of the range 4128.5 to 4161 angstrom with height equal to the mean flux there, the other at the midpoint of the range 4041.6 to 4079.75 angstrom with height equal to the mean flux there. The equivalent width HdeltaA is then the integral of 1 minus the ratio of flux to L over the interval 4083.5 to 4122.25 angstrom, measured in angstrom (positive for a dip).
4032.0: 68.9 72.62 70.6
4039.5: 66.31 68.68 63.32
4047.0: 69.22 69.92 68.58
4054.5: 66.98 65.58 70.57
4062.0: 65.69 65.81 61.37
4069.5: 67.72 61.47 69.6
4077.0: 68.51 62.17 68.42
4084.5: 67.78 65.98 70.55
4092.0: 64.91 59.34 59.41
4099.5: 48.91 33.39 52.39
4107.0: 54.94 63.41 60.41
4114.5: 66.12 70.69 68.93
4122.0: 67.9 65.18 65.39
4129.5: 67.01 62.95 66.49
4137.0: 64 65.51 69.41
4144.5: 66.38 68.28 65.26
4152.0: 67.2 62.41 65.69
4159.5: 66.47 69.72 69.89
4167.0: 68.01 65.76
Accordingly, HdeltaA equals 3.3 angstrom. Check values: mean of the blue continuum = 66.6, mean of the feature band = 60.7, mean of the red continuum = 65.9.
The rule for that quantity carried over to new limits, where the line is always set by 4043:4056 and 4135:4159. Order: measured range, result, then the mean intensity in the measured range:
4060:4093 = 0.4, 66.3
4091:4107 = 3.3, 53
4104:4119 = 1.0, 62.2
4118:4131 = -0.1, 66.9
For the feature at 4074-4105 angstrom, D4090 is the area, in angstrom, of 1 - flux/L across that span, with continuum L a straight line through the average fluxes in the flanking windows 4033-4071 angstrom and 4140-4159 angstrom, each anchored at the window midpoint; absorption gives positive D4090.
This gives 2.87 angstrom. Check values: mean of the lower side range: 67.5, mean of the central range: 60.9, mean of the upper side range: 66.3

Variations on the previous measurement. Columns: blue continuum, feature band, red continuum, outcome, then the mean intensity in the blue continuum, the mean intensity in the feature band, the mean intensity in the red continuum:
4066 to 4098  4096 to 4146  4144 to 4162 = 2.9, 65.2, 62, 66.2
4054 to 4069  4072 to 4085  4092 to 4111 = -1.2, 66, 66.7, 54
